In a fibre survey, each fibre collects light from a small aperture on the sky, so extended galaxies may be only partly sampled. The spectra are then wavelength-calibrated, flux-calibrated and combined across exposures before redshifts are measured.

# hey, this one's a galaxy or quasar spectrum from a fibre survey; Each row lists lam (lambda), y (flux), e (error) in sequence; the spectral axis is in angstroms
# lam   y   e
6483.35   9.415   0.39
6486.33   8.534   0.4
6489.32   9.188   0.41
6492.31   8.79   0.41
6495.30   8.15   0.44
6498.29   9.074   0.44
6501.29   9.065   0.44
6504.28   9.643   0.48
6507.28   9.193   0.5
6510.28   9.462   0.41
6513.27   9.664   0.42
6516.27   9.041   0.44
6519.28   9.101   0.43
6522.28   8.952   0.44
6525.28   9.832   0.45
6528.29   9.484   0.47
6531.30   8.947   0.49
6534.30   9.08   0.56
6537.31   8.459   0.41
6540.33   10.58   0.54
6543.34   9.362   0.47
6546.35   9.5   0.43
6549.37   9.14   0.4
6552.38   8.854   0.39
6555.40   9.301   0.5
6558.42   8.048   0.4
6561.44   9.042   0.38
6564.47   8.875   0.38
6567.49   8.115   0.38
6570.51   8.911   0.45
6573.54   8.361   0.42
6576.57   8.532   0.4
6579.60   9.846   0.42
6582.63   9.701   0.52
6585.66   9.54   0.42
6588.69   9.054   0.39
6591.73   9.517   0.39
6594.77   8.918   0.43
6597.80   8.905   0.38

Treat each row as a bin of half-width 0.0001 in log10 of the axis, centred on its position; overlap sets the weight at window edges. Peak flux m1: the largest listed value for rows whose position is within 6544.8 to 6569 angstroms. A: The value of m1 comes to 9.5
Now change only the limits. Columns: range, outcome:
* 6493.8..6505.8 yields 9.643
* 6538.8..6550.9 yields 10.58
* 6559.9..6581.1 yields 9.846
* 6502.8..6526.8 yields 9.832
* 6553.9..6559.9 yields 9.301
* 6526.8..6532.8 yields 9.484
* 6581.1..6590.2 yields 9.701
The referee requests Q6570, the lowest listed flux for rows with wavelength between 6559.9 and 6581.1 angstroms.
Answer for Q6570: 8.115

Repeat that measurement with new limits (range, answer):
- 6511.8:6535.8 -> 8.947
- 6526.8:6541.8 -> 8.459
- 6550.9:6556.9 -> 8.854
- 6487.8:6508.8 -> 8.15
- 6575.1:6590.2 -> 8.532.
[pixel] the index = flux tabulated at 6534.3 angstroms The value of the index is 9.08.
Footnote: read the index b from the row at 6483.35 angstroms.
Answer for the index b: 9.415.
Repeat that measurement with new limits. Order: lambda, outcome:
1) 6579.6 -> 9.846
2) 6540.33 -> 10.58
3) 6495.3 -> 8.15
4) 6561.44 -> 9.042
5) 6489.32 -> 9.188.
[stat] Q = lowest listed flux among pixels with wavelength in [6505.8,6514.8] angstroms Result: 9.193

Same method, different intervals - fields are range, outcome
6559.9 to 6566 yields 8.875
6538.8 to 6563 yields 8.048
